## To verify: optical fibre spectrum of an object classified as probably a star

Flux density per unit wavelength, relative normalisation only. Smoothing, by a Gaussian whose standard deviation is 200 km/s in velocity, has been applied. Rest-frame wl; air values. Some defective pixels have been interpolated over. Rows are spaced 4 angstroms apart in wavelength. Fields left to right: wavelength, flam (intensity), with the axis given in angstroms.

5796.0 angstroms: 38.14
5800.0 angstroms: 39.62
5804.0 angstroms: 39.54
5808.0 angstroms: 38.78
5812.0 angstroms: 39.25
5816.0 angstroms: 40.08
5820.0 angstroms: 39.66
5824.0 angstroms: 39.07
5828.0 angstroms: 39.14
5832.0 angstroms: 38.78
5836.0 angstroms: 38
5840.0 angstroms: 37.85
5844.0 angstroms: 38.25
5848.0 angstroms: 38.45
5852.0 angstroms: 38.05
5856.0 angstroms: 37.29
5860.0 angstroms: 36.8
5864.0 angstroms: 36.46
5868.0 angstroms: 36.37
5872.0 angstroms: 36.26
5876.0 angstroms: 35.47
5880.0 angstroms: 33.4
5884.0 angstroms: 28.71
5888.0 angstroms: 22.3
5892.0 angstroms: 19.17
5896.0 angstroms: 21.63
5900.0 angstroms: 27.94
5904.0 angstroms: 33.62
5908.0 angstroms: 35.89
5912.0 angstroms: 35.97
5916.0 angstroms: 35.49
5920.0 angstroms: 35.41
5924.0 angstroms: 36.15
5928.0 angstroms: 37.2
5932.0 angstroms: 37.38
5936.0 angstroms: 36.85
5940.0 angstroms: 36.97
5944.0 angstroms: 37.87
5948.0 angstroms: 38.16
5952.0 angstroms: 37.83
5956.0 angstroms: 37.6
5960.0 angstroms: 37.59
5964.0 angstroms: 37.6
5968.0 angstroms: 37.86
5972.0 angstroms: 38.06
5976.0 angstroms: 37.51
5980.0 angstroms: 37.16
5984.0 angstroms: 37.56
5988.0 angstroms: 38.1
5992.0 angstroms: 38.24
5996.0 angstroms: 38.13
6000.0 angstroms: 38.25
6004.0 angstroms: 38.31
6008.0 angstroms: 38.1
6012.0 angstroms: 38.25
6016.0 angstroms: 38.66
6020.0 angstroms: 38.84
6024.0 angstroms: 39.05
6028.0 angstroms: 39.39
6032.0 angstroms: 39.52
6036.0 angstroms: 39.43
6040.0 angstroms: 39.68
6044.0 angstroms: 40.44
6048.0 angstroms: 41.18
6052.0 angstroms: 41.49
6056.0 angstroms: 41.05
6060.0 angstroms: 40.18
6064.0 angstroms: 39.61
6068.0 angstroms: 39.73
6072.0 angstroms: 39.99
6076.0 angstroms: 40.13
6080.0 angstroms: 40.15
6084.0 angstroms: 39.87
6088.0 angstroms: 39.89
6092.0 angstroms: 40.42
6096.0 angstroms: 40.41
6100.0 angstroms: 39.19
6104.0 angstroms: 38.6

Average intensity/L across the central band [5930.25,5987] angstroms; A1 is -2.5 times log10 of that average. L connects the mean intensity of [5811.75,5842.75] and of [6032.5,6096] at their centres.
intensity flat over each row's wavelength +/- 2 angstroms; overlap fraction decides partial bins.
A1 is 0.06 mag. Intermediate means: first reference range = 38.9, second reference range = 40.2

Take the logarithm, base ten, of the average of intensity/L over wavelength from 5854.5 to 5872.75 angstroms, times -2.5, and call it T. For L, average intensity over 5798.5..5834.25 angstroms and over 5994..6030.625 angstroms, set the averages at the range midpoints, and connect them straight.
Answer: 0.07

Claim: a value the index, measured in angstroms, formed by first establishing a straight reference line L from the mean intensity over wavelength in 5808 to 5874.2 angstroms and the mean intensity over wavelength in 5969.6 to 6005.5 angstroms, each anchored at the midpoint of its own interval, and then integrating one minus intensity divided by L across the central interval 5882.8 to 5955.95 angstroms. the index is 9.3 angstroms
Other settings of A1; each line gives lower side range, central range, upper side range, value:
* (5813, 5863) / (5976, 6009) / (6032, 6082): 0.05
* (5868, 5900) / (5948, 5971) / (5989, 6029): -0.10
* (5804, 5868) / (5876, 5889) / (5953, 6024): 0.27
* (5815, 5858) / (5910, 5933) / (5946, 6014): 0.06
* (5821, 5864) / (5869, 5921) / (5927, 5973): 0.22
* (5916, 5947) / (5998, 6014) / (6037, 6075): 0.02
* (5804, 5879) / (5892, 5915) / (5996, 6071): 0.26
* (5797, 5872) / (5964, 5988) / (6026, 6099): 0.05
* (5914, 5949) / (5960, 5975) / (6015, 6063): 0.00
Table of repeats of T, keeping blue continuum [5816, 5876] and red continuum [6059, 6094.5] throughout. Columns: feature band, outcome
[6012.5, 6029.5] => 0.02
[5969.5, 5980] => 0.04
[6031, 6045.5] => 0.00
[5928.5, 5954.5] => 0.04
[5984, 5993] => 0.03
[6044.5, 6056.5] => -0.04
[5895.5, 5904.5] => 0.35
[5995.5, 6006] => 0.03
